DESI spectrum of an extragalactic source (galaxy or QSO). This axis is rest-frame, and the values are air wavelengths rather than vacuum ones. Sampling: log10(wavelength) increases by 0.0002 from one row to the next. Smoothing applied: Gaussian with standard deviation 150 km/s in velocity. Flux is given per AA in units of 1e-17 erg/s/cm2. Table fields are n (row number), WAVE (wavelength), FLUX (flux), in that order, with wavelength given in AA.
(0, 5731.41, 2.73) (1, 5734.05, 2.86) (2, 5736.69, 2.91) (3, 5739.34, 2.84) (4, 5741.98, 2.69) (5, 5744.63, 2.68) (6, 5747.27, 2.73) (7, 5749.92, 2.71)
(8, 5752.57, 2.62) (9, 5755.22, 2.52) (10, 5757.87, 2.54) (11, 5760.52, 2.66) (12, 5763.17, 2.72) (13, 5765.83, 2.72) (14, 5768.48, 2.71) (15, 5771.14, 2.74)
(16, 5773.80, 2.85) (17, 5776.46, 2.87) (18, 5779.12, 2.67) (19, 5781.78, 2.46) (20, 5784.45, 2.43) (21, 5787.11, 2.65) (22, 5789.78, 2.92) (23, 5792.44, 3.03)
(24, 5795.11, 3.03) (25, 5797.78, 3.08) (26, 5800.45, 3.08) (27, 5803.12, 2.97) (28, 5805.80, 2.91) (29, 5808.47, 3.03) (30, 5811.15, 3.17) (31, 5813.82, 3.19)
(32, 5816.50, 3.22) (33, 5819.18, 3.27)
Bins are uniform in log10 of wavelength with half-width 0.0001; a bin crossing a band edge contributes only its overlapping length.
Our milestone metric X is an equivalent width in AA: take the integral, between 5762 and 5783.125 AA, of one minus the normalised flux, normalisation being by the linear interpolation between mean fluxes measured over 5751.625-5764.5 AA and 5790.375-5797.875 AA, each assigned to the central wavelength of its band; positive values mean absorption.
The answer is 0.5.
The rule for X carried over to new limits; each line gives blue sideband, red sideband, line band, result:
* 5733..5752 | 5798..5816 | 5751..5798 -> 3.1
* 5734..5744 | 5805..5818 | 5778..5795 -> 1.7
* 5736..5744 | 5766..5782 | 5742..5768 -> 1.0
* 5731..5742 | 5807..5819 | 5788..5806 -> 0.5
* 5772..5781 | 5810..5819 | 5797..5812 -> 0.3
